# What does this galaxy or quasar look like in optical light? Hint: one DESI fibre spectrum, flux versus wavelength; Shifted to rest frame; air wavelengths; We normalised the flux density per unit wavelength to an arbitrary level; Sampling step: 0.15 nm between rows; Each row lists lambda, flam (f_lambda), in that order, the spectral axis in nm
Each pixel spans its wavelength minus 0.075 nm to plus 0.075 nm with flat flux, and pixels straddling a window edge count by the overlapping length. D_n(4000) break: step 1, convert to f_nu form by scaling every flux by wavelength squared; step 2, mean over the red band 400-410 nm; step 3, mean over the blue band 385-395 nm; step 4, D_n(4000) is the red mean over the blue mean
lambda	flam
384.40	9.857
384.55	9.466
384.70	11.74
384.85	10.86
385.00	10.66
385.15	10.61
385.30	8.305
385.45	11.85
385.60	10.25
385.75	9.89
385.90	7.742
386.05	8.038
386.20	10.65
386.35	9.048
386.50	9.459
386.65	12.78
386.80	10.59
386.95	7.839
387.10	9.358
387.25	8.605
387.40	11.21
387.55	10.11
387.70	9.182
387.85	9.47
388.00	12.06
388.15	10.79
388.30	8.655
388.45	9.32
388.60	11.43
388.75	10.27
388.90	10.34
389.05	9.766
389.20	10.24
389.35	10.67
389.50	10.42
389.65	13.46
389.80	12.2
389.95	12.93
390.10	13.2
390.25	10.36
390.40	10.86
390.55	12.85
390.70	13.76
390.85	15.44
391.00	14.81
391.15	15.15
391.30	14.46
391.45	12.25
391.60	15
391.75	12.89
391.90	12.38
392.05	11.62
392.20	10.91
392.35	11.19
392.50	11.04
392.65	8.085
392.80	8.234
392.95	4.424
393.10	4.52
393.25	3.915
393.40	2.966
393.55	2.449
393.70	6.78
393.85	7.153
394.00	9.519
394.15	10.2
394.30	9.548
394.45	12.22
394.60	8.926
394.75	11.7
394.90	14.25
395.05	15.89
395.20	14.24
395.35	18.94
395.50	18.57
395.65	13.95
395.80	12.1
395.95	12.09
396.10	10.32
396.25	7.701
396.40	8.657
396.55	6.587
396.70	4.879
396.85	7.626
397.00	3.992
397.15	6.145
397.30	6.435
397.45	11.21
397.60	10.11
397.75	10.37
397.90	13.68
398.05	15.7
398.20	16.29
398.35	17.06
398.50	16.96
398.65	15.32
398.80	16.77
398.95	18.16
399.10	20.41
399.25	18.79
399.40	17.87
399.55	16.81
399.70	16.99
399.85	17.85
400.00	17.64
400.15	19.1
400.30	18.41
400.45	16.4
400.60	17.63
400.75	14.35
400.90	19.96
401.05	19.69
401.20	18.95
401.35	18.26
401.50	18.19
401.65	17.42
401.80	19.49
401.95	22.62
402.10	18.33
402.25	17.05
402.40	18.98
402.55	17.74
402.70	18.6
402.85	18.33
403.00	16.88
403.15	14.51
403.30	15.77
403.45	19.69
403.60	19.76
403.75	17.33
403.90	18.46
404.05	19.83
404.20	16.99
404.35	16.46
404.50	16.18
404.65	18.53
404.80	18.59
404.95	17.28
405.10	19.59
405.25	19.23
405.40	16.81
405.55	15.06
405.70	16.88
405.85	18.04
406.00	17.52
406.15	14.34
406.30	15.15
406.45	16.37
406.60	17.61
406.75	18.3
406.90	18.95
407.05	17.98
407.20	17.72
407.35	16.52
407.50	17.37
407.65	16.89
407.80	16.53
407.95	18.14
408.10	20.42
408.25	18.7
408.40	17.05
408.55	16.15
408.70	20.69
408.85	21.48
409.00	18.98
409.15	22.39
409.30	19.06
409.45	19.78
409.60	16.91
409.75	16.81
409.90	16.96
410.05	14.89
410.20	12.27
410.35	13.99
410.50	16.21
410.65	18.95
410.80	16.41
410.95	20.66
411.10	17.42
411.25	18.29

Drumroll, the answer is 1.88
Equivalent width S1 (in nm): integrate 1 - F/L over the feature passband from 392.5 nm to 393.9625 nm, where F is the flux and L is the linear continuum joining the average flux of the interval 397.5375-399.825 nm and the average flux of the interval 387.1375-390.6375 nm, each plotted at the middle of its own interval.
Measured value 0.82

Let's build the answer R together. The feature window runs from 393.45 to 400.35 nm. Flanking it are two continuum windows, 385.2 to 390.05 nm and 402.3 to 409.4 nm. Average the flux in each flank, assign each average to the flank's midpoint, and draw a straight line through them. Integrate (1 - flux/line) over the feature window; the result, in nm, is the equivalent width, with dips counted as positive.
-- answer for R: 0.76 nm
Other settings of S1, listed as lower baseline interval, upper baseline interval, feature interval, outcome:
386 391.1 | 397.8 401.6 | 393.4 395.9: 0.55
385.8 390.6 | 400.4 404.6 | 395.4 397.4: 0.73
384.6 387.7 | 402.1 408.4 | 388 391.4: -0.14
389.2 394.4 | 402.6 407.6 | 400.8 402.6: -0.36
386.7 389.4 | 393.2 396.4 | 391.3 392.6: -0.23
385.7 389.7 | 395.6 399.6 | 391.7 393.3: 0.30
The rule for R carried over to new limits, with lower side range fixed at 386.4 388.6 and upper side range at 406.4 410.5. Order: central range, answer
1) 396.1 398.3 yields 0.69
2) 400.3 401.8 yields -0.30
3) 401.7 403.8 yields -0.35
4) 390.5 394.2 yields 0.50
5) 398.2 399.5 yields -0.31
